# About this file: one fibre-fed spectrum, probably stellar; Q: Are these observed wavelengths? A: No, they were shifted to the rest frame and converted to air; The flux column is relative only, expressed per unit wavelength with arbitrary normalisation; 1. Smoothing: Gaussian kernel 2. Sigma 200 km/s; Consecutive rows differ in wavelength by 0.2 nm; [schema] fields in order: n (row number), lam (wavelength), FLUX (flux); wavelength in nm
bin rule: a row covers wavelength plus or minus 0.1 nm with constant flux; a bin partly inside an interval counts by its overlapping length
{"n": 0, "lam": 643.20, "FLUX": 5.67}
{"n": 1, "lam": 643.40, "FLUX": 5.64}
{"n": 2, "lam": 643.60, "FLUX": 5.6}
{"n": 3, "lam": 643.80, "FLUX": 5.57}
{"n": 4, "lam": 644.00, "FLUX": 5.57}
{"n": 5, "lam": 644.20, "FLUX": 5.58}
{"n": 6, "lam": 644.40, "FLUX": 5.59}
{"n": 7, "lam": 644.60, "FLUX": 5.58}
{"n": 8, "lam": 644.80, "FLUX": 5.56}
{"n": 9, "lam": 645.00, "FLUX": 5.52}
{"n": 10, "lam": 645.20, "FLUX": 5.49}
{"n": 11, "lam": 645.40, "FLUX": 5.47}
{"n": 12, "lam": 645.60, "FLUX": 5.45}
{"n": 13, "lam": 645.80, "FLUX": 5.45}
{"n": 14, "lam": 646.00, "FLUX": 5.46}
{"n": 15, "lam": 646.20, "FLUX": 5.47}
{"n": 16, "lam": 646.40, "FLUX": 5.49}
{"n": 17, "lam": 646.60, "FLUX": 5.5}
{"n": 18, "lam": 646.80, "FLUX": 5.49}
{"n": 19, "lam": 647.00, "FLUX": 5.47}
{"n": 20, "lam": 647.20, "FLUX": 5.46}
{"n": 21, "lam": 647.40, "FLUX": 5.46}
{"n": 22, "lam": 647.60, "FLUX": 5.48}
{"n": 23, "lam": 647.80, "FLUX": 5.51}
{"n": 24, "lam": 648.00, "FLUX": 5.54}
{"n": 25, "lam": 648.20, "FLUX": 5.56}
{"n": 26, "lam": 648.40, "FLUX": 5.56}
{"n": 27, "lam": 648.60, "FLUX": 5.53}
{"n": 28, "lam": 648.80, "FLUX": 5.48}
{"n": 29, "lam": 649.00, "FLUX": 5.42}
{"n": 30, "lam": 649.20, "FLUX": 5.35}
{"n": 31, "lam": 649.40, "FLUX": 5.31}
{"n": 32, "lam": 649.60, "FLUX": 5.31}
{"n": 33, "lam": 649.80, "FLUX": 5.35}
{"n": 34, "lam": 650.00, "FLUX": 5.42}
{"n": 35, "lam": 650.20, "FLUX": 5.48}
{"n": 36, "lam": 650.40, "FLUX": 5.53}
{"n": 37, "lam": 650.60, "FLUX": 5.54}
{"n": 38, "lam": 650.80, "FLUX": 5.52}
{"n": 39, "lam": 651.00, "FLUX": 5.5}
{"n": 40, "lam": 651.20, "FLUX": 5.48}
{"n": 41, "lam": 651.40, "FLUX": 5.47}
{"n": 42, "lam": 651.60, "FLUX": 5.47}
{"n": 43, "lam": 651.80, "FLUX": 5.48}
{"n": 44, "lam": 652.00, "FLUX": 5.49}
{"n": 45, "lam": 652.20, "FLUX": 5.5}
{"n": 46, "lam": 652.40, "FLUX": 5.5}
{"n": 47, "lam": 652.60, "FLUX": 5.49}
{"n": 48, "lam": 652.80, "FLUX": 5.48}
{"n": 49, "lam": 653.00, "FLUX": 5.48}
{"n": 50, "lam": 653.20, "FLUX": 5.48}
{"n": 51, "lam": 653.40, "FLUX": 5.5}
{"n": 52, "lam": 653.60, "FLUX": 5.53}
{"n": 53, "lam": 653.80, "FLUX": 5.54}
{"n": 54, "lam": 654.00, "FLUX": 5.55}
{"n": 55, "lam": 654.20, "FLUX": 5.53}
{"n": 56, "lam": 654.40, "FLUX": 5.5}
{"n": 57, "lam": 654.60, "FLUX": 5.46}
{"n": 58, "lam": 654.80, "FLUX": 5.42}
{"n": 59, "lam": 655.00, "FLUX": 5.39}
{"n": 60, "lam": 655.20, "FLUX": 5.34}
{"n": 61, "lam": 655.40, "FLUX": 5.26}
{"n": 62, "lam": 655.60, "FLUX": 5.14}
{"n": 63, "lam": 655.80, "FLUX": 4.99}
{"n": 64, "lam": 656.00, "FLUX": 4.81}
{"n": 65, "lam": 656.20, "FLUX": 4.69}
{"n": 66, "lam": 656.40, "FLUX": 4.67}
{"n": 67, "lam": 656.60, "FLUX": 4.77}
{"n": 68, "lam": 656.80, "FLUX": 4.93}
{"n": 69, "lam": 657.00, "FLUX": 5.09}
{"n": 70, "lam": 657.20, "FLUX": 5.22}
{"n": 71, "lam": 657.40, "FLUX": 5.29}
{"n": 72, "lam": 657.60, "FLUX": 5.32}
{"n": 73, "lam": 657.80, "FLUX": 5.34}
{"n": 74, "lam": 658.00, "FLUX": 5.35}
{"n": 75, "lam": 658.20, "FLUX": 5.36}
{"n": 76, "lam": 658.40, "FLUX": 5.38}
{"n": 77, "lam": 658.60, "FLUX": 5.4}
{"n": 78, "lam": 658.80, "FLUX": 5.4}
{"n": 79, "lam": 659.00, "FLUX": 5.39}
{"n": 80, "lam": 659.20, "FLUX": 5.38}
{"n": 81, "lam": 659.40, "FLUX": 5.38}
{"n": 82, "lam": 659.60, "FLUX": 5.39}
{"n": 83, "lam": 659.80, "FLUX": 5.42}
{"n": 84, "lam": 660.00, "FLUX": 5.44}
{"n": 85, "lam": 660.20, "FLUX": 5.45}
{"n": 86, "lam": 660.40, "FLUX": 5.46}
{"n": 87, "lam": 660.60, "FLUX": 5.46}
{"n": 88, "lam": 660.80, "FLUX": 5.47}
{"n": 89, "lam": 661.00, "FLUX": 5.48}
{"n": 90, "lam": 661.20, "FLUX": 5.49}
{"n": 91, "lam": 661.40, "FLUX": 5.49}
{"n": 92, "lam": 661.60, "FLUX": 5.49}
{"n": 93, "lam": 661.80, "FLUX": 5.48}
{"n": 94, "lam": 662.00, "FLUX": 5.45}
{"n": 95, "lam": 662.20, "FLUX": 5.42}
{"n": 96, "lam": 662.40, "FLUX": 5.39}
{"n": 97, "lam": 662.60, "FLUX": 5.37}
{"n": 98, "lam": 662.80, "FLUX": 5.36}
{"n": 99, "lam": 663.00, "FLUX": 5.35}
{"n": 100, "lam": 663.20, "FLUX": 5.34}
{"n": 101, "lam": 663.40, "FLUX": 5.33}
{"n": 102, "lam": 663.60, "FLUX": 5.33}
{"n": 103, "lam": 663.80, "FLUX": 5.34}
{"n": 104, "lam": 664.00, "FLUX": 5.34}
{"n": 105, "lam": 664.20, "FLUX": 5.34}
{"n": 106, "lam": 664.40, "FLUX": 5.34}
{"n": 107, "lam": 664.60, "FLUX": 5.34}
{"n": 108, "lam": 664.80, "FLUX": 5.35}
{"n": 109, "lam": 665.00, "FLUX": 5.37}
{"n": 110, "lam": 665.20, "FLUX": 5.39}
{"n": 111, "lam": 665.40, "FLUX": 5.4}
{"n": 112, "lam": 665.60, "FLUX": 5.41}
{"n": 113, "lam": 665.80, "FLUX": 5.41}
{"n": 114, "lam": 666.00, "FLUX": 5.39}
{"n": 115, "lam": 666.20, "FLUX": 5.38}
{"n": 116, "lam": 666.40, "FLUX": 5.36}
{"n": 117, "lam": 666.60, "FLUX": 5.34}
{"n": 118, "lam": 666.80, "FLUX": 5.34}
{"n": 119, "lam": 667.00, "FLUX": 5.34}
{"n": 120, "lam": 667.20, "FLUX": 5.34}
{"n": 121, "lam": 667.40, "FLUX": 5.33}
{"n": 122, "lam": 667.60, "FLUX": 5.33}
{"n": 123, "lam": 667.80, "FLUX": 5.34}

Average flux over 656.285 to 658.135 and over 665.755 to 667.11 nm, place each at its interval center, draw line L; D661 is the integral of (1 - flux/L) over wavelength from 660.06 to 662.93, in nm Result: -0.120 nm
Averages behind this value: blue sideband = 5.11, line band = 5.45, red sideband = 5.36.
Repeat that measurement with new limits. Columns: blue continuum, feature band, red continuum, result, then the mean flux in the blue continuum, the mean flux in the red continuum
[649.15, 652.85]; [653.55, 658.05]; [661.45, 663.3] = 0.18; 5.46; 5.41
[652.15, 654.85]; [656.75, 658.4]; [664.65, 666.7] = 0.06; 5.5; 5.38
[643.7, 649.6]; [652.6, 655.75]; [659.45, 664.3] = 0.01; 5.49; 5.41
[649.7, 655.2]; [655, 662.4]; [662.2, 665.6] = 0.17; 5.48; 5.36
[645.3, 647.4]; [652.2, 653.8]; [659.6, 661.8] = -0.01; 5.47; 5.46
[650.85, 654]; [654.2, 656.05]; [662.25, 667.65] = 0.06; 5.49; 5.36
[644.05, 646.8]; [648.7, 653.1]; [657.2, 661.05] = 0.00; 5.51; 5.39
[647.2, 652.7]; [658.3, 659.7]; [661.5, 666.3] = 0.01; 5.47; 5.38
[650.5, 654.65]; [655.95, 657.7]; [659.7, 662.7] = 0.16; 5.5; 5.45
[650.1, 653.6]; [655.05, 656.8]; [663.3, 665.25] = 0.15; 5.49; 5.35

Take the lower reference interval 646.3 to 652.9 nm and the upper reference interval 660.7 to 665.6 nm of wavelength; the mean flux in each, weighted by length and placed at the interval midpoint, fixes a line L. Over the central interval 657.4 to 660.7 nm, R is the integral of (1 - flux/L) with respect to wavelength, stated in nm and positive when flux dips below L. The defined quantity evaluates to 0.02 nm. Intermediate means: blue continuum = 5.47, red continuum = 5.39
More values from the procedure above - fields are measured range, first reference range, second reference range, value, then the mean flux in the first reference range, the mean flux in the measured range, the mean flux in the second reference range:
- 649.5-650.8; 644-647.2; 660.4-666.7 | 0.008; 5.51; 5.44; 5.39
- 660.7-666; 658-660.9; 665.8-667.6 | -0.014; 5.41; 5.39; 5.35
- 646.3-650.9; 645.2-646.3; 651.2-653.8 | 0.006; 5.46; 5.47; 5.49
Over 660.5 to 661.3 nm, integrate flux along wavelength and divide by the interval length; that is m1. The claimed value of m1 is 5.48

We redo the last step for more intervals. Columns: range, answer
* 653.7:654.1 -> 5.54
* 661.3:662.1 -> 5.48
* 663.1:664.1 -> 5.34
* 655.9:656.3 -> 4.75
